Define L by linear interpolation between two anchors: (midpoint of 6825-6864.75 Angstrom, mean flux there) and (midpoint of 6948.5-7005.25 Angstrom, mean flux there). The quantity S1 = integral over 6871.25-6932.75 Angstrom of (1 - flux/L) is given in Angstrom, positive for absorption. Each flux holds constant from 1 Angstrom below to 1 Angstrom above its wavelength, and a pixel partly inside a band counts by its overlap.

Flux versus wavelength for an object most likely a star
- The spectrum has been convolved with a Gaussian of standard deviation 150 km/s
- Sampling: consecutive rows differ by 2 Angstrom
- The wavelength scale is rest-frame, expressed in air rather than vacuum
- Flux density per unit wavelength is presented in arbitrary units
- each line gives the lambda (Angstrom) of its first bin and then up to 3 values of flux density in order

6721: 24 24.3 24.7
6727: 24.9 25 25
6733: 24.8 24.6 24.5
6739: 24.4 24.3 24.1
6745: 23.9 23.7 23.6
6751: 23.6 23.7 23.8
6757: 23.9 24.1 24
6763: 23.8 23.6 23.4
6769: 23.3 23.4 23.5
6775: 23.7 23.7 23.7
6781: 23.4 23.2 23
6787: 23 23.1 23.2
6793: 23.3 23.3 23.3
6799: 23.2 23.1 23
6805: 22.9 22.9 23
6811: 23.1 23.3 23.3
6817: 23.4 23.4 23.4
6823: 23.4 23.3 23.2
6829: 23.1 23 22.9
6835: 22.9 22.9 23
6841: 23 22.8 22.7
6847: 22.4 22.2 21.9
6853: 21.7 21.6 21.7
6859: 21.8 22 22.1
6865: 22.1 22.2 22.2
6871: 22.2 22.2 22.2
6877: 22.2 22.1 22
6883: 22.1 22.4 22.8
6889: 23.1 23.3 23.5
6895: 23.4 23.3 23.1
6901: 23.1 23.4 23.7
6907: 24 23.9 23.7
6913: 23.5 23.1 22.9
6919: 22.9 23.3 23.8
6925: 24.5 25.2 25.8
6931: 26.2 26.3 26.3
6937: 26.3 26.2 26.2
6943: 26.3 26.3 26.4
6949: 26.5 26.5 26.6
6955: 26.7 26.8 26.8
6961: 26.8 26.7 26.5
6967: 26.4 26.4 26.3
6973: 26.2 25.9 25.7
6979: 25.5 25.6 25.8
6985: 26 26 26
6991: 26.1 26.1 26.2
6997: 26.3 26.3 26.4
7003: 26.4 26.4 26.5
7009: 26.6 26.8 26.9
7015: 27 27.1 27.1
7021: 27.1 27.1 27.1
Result 1.9 Angstrom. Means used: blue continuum 22.5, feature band 23.4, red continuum 26.3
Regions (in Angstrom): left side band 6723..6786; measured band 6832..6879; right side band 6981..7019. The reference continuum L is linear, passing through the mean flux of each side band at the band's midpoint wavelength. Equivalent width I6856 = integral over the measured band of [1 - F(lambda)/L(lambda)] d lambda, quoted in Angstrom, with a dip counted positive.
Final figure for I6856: 5.00 Angstrom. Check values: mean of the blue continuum 24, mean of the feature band 22.3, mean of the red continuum 26.4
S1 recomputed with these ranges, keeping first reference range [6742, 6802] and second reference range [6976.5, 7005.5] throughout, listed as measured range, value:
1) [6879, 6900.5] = 1.74 Angstrom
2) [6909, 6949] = 0.51 Angstrom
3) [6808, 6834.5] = 0.97 Angstrom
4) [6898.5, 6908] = 0.59 Angstrom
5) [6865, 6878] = 1.31 Angstrom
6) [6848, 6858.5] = 1.13 Angstrom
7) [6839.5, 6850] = 0.74 Angstrom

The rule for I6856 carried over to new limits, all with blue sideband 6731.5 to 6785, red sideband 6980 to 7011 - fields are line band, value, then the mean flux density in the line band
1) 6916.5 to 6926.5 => 0.7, 23.6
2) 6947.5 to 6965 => -0.6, 26.7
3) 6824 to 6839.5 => 1.0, 23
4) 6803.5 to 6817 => 0.7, 23.1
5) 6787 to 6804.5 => 0.7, 23.2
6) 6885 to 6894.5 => 0.8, 23.1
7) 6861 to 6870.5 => 1.1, 22.1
